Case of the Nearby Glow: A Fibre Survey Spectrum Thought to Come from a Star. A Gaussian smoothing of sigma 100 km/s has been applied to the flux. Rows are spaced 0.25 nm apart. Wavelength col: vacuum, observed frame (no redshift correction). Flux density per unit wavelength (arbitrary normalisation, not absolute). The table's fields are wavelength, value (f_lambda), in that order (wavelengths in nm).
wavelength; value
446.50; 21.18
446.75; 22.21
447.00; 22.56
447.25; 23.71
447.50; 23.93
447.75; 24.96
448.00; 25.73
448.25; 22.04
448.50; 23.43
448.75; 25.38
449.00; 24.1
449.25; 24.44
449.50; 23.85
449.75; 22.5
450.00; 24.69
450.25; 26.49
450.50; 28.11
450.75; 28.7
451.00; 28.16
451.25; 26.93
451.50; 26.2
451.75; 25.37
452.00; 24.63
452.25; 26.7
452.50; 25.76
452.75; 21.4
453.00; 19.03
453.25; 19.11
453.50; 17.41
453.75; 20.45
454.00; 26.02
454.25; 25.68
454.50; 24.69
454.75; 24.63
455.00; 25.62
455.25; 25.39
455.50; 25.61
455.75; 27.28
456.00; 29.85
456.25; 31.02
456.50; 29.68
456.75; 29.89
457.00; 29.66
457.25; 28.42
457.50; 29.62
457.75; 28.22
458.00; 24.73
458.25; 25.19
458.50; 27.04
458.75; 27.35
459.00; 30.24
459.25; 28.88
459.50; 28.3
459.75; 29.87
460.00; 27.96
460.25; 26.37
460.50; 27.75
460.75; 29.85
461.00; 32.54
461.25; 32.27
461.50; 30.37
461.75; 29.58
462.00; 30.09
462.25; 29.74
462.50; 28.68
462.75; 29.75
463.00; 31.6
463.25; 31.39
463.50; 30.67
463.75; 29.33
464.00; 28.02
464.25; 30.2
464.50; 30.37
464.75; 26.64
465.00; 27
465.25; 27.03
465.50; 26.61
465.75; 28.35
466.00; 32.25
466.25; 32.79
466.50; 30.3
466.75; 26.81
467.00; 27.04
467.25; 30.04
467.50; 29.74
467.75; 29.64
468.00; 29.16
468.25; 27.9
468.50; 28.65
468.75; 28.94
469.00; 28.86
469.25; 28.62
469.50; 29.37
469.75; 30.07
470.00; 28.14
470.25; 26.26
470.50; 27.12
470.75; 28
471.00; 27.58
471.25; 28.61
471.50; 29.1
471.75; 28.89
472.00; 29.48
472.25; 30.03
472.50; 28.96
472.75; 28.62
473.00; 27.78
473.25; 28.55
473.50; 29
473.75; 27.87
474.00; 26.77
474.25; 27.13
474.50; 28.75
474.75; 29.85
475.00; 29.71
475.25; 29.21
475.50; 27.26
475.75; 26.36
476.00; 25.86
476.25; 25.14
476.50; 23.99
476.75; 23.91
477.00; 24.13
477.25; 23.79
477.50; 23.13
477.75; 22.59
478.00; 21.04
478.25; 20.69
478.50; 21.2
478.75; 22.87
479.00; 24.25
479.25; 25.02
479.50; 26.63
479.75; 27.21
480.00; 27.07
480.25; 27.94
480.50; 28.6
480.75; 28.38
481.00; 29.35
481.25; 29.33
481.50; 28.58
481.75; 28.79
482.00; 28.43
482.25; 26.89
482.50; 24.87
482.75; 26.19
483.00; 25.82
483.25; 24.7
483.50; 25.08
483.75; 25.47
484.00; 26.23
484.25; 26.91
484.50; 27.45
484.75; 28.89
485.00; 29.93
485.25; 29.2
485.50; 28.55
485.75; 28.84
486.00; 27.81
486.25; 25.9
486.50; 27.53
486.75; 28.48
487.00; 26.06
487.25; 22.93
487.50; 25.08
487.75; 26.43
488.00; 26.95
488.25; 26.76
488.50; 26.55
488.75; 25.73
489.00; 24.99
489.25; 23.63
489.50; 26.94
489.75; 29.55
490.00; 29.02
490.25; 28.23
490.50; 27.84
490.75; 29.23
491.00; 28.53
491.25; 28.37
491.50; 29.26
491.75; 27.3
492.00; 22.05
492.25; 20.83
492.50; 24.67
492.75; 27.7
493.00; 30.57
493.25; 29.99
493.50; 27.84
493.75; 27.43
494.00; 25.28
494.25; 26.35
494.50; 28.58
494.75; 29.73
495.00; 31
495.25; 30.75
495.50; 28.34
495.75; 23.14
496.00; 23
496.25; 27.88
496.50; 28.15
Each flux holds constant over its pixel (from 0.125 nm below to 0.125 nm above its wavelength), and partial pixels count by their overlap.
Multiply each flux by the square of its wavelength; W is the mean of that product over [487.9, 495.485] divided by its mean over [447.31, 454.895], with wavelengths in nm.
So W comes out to 1.34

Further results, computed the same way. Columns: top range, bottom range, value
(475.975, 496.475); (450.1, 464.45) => 1.09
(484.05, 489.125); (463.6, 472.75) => 1.01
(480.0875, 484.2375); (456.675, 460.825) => 1.07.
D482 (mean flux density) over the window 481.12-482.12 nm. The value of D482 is 28.8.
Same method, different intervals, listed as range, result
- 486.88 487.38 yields 24.5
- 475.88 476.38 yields 25.5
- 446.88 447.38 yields 23.1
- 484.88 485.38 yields 29.6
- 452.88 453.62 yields 18.5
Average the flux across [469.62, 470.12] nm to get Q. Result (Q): 29.1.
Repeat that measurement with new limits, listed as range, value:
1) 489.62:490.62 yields 28.7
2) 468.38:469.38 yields 28.8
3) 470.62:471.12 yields 27.8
